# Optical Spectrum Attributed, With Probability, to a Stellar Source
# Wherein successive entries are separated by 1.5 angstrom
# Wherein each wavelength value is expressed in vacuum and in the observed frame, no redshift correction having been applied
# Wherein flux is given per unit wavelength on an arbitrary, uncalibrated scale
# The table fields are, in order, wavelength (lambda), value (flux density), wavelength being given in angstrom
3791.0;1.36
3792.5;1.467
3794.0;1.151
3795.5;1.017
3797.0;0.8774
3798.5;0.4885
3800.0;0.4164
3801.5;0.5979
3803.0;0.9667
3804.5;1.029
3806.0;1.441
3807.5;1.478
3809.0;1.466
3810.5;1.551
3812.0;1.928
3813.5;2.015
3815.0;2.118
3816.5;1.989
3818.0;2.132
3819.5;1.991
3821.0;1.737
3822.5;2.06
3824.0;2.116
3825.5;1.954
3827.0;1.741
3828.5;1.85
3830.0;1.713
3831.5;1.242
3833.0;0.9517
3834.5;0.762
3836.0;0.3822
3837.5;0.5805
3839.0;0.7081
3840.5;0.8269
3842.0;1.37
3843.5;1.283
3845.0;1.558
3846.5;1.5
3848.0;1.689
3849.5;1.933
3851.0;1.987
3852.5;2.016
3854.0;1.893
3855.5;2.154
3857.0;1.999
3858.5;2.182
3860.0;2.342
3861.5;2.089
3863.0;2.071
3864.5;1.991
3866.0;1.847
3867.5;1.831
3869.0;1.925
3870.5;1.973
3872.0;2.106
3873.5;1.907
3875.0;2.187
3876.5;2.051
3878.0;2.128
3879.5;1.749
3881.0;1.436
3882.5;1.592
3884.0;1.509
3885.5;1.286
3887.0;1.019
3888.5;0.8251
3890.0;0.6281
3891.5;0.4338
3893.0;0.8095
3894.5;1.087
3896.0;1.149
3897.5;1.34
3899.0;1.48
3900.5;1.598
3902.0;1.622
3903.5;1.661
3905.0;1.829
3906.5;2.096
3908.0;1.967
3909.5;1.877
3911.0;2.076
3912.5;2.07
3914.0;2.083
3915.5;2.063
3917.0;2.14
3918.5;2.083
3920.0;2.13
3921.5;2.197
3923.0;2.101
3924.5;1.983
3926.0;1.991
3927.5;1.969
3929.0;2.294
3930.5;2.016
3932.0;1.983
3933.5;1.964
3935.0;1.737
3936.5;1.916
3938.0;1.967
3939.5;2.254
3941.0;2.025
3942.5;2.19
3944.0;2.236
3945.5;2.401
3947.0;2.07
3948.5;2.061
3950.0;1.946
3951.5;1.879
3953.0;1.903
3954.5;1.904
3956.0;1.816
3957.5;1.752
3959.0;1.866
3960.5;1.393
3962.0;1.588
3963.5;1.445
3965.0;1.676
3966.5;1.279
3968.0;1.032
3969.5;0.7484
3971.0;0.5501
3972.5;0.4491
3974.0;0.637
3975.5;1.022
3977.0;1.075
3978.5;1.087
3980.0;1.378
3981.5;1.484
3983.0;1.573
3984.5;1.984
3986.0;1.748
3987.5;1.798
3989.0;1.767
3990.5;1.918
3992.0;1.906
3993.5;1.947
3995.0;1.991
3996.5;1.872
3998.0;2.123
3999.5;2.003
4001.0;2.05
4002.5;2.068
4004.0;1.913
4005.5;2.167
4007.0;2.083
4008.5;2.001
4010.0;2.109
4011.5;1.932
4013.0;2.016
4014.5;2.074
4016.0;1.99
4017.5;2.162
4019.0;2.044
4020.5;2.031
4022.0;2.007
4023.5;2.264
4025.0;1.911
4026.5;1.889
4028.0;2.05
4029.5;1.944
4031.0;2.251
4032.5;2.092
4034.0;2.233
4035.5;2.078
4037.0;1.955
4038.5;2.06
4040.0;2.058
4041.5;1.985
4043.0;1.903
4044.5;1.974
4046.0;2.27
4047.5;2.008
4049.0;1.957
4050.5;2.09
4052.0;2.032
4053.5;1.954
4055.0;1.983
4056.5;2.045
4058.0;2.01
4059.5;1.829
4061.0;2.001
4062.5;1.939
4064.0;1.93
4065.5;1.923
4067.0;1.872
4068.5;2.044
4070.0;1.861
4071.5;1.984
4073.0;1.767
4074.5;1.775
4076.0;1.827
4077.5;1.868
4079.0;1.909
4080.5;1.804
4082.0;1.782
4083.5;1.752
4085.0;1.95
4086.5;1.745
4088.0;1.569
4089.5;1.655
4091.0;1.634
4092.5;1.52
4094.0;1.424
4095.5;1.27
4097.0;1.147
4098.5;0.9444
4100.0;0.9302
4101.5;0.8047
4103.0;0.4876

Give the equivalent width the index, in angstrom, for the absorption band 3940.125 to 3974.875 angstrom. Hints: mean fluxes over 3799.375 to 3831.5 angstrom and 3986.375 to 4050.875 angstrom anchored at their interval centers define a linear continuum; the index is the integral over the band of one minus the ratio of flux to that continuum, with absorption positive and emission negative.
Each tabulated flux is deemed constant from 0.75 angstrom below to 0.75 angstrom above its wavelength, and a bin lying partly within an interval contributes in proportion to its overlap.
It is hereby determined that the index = 5.4 angstrom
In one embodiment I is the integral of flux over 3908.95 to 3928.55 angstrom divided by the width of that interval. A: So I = 2.06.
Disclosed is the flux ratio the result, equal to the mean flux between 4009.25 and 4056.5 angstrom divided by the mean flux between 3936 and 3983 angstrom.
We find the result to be 1.29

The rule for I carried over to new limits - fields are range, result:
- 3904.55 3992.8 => 1.77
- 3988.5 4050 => 2.03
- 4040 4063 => 2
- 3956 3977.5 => 1.2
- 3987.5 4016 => 1.99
